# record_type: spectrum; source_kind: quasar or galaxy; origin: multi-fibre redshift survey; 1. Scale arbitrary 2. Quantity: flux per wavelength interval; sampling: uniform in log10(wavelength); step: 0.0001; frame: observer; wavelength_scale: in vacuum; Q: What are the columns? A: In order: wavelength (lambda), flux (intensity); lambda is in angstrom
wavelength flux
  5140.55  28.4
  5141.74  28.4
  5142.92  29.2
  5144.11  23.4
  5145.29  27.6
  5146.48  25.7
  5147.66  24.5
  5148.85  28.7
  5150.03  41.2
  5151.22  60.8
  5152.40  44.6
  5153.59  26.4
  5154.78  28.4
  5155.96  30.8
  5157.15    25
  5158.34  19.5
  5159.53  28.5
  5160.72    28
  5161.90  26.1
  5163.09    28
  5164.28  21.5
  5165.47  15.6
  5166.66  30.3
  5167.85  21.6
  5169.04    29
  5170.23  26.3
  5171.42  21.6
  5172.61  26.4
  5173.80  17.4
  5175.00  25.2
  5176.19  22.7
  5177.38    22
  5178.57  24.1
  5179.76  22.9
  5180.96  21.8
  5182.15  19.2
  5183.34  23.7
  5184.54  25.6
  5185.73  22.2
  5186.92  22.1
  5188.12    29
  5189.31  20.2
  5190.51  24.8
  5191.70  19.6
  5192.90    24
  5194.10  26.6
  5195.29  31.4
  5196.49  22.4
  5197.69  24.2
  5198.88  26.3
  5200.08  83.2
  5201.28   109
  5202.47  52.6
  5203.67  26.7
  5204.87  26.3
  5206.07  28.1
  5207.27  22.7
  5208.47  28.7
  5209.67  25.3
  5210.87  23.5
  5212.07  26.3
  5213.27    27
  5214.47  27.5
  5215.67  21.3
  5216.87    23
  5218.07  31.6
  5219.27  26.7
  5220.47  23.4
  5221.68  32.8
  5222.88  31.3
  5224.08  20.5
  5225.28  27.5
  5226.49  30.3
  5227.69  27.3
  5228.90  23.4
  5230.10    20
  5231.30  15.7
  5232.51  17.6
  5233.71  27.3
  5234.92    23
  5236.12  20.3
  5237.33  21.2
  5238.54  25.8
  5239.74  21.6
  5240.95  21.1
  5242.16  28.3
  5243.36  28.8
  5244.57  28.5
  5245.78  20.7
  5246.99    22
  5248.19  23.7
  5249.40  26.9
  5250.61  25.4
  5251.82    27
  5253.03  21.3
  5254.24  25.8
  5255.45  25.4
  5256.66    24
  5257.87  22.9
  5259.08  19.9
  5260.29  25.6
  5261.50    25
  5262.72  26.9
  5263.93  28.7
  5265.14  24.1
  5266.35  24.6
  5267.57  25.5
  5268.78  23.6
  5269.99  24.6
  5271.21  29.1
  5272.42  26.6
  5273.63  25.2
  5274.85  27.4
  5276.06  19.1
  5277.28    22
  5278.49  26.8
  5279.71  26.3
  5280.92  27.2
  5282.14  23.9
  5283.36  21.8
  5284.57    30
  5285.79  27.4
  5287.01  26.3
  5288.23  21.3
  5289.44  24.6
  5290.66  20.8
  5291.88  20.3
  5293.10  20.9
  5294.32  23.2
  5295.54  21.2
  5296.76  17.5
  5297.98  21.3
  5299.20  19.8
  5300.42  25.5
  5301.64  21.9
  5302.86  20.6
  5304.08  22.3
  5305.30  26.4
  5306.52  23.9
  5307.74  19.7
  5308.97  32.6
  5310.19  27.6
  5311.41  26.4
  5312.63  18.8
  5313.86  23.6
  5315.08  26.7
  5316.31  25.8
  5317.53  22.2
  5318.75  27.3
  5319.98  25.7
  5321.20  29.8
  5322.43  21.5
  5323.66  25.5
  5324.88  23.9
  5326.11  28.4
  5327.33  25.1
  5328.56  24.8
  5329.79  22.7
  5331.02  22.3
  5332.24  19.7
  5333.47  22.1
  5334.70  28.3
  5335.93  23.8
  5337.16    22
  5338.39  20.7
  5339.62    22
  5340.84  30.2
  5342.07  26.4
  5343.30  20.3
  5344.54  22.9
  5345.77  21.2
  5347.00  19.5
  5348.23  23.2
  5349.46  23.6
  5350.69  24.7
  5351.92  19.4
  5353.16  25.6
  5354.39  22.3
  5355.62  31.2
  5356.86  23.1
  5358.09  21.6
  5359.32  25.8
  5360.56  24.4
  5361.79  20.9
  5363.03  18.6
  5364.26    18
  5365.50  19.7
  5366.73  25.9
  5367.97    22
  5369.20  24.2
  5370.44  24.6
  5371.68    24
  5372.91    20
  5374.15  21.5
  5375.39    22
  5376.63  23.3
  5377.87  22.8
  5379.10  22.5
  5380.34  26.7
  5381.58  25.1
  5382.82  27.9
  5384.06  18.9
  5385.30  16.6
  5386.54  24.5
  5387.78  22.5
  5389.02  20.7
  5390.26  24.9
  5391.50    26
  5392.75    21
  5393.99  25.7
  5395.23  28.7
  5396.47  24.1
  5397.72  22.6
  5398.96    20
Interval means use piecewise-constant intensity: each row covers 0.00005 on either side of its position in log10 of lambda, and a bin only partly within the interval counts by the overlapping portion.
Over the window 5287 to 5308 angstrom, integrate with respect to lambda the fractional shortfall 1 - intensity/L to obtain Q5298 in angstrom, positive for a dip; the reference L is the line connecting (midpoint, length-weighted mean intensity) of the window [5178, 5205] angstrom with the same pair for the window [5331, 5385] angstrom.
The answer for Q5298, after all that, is 3.4 angstrom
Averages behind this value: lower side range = 31.8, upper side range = 23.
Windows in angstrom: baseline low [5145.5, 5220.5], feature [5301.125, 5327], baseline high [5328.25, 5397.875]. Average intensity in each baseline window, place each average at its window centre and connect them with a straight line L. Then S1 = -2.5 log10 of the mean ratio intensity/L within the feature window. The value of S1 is -0.01 mag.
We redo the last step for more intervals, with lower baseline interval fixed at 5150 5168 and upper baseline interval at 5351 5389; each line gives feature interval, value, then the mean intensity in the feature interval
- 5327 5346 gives 0.02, 23.4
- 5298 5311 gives 0.04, 24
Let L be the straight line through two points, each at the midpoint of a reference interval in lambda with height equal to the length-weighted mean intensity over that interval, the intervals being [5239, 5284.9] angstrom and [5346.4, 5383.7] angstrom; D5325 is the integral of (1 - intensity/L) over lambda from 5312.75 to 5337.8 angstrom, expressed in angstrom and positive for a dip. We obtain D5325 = -0.7 angstrom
